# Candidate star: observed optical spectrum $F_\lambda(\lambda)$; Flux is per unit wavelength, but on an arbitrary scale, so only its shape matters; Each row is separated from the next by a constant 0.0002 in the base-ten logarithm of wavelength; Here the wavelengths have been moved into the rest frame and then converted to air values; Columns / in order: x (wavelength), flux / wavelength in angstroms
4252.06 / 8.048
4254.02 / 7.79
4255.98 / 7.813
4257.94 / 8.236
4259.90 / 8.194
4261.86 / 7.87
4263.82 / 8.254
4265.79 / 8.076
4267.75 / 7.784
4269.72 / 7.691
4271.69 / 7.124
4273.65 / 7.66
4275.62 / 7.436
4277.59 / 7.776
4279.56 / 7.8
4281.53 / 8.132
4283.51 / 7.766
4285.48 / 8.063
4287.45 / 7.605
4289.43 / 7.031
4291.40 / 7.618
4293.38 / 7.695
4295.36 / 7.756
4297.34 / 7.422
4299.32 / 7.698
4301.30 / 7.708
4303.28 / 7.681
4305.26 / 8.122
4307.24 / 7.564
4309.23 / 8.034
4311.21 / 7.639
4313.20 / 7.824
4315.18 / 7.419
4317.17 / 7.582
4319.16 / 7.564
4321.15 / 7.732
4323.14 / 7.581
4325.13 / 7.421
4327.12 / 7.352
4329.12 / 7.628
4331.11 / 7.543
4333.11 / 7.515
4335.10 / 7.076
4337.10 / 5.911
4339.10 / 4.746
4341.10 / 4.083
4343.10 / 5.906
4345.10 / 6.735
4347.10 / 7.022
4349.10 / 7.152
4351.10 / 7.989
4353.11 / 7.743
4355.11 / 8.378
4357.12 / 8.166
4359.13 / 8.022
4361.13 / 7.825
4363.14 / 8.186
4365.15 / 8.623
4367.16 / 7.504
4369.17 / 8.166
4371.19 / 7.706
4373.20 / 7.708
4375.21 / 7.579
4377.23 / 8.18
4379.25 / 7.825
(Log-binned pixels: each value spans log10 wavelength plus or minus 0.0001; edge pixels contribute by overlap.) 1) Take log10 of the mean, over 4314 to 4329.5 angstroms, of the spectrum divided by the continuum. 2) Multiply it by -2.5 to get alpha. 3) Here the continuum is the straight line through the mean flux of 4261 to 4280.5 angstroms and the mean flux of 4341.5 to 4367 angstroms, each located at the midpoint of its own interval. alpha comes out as 0.01 mag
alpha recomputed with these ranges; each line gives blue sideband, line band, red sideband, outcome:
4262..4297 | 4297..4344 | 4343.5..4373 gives 0.08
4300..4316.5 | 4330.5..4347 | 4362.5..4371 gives 0.26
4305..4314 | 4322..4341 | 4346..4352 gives 0.11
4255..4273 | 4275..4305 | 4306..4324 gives 0.01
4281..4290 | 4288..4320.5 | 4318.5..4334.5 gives 0.00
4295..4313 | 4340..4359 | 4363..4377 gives 0.12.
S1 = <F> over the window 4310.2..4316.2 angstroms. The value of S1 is 7.64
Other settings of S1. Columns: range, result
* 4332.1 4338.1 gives 6.83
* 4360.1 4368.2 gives 8.04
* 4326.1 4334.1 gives 7.5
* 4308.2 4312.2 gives 7.83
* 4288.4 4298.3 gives 7.5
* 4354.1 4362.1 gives 8.1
